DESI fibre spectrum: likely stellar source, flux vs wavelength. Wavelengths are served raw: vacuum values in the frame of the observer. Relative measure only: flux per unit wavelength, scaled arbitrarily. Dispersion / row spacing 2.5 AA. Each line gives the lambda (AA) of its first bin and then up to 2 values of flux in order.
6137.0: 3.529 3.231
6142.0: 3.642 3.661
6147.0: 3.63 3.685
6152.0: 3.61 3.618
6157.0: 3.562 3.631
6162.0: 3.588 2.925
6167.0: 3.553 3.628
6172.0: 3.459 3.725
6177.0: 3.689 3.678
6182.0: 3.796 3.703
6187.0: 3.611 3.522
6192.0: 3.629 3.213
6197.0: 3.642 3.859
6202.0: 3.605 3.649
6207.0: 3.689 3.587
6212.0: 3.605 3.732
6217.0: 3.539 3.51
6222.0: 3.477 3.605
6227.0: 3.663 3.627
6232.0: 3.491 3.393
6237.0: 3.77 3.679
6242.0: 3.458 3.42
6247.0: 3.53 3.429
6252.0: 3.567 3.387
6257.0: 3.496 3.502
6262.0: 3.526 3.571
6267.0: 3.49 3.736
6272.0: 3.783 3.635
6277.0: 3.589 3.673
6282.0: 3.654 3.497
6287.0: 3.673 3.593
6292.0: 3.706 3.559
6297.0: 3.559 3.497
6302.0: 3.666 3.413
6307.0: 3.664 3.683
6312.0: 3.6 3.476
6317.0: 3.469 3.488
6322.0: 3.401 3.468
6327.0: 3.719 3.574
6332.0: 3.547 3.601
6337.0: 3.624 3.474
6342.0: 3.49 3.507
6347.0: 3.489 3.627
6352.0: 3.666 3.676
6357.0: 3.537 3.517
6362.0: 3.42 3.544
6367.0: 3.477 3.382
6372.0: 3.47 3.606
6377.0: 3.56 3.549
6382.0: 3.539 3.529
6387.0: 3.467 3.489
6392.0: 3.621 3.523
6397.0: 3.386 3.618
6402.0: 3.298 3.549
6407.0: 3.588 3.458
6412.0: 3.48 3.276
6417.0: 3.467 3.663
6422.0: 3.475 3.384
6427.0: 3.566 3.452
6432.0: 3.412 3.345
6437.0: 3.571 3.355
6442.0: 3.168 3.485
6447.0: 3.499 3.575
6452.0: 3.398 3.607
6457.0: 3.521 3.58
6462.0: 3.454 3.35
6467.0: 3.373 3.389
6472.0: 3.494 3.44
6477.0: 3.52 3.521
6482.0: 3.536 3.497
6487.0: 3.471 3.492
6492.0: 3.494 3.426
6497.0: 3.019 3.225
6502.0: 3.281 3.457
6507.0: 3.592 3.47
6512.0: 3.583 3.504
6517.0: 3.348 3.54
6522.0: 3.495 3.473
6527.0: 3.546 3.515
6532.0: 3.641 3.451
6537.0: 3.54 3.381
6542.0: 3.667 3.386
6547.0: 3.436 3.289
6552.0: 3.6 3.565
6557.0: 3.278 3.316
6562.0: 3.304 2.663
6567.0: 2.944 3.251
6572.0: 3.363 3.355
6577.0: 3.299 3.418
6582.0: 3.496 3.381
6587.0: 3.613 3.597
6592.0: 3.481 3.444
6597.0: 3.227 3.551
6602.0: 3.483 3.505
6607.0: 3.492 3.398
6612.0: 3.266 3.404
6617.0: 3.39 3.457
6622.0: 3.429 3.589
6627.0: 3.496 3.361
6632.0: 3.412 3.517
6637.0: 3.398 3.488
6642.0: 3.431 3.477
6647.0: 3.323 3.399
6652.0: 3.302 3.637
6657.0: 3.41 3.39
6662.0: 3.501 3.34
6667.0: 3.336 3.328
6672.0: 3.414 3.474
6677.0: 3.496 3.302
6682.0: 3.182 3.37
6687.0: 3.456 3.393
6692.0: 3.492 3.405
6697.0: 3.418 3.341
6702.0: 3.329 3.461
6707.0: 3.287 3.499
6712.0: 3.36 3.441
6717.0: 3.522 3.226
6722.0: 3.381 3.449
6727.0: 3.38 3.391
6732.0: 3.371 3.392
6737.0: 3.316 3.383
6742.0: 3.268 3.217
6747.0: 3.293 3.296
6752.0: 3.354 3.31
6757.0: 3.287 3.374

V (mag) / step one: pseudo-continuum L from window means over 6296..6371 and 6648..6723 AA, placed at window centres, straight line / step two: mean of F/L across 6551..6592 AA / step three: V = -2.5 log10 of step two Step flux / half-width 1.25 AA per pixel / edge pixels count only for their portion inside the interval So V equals 0.03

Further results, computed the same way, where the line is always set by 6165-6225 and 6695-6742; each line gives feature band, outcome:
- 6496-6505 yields 0.078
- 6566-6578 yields 0.064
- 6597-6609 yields -0.013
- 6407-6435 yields 0.015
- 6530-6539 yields -0.021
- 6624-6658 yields -0.009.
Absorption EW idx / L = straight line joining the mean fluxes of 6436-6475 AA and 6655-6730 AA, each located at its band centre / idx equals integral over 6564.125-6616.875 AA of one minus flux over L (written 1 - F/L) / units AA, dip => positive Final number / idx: 0.68 AA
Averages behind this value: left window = 3.45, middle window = 3.38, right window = 3.39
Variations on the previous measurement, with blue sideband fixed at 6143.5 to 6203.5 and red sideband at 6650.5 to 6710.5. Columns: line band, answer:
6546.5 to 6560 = 0.1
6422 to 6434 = 0.2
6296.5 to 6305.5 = 0.0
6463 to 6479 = 0.2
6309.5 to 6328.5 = 0.0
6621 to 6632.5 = -0.1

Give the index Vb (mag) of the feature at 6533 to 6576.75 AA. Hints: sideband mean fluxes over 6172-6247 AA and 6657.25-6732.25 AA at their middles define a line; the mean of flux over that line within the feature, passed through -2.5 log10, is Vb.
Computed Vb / 0.04 mag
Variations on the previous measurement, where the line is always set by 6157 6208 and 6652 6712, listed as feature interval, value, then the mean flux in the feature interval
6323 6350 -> -0.01 mag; 3.55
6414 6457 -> 0.01 mag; 3.46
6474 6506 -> 0.02 mag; 3.41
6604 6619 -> 0.01 mag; 3.41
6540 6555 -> -0.01 mag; 3.48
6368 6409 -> 0.00 mag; 3.51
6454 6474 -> 0.01 mag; 3.46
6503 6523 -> -0.01 mag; 3.5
